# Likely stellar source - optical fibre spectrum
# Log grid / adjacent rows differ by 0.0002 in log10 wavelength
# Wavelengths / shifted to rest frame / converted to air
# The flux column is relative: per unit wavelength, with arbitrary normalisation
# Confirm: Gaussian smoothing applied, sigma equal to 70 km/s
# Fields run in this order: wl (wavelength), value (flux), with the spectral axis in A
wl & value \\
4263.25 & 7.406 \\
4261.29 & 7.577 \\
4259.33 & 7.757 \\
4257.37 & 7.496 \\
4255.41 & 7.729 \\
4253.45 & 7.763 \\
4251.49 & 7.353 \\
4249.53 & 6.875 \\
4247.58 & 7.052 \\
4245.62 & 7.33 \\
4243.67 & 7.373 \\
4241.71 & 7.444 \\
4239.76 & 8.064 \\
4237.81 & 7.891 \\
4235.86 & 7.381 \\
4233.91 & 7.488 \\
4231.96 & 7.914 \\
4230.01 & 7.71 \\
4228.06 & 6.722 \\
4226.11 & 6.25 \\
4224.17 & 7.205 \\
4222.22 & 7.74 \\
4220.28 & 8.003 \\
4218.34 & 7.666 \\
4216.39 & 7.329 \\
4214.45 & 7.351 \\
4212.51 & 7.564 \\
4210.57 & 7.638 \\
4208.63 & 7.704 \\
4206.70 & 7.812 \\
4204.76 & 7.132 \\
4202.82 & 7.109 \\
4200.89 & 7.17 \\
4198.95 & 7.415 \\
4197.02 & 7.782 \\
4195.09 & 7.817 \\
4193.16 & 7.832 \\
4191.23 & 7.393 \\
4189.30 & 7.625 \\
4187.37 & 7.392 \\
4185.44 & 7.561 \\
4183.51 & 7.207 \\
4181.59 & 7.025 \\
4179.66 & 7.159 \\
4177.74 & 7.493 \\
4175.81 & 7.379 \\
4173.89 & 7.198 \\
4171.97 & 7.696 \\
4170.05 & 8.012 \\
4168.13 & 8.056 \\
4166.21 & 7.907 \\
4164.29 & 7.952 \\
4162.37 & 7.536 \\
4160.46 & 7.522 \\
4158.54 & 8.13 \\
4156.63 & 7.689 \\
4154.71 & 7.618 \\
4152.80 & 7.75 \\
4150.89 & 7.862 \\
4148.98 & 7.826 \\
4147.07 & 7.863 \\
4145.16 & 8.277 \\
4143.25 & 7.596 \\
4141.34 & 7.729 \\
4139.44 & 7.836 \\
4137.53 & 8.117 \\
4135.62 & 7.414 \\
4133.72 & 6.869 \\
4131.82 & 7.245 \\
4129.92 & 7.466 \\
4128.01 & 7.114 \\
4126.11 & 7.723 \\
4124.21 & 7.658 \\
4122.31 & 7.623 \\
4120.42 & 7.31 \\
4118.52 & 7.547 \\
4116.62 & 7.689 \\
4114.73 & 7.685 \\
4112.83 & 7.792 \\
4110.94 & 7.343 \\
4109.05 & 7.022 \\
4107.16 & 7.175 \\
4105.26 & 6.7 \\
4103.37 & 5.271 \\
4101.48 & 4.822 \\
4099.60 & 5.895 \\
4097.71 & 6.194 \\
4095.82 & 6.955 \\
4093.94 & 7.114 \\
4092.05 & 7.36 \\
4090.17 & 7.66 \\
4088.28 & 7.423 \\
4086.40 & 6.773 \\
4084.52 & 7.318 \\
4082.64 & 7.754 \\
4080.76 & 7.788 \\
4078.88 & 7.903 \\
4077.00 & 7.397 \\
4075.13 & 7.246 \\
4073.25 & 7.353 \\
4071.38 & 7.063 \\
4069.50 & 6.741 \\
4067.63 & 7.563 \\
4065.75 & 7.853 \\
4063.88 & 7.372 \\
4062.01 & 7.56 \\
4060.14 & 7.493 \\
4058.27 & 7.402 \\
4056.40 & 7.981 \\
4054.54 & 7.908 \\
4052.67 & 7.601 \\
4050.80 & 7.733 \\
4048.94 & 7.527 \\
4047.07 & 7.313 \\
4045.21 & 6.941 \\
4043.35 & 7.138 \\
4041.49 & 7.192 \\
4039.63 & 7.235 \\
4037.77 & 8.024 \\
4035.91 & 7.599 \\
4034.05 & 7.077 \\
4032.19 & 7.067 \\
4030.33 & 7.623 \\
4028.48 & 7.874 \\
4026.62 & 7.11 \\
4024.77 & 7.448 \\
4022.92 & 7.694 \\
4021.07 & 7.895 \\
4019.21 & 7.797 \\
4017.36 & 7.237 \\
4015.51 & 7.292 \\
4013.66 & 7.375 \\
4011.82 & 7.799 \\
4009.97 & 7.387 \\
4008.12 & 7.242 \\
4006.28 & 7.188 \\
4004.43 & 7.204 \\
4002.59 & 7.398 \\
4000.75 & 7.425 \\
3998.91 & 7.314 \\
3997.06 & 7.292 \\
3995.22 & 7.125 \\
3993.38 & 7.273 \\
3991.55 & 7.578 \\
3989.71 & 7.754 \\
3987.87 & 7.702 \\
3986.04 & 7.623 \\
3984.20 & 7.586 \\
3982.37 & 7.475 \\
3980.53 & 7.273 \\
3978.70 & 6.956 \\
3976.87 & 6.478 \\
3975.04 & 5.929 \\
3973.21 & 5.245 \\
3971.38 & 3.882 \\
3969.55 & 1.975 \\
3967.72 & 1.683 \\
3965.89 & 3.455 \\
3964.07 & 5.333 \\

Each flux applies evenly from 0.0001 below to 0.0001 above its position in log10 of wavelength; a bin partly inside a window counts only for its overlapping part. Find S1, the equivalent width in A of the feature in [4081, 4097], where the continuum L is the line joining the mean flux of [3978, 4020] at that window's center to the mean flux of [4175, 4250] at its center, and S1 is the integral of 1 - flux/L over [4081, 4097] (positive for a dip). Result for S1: 0.3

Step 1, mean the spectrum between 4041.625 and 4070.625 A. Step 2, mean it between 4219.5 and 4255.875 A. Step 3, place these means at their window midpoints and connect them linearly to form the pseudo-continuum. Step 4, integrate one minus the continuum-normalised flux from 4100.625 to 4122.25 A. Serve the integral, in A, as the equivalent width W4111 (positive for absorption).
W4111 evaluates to 1.4 A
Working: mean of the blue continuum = 7.46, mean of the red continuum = 7.43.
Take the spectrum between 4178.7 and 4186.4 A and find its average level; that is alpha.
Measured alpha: 7.24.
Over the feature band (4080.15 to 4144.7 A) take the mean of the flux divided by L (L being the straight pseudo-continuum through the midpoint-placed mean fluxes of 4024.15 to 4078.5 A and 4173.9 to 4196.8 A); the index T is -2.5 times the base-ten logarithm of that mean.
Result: 0.03 mag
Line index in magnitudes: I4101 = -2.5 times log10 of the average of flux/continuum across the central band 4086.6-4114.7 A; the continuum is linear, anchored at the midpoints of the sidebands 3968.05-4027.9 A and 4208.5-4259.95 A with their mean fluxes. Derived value 0.06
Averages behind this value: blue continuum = 6.95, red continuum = 7.47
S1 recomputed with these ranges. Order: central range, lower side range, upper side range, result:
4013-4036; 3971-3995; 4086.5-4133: -1.7 A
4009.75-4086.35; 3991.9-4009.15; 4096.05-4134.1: -3.2 A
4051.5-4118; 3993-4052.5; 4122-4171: 3.1 A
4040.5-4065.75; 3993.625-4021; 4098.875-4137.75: -0.8 A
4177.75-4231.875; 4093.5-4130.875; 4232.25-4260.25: -0.6 A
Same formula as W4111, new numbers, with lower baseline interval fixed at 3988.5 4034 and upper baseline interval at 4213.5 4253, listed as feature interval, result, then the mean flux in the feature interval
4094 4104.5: 2.1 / 5.95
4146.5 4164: -0.8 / 7.76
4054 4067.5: -0.4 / 7.64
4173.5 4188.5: 0.2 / 7.31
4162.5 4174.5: -0.6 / 7.8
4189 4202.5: -0.3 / 7.56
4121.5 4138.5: -0.1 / 7.46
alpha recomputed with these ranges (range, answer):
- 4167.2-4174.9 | 7.74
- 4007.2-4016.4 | 7.42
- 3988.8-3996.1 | 7.44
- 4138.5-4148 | 7.86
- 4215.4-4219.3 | 7.48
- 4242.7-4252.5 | 7.2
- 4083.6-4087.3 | 7.05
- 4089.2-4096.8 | 7.26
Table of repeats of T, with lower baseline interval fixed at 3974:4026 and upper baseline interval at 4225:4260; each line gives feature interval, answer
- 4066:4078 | 0.01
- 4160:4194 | -0.02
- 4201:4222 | -0.02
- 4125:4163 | -0.04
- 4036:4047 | 0.00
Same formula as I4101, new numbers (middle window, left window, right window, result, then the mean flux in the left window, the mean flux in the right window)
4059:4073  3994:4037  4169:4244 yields 0.01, 7.41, 7.48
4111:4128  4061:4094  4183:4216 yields -0.02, 7.41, 7.5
